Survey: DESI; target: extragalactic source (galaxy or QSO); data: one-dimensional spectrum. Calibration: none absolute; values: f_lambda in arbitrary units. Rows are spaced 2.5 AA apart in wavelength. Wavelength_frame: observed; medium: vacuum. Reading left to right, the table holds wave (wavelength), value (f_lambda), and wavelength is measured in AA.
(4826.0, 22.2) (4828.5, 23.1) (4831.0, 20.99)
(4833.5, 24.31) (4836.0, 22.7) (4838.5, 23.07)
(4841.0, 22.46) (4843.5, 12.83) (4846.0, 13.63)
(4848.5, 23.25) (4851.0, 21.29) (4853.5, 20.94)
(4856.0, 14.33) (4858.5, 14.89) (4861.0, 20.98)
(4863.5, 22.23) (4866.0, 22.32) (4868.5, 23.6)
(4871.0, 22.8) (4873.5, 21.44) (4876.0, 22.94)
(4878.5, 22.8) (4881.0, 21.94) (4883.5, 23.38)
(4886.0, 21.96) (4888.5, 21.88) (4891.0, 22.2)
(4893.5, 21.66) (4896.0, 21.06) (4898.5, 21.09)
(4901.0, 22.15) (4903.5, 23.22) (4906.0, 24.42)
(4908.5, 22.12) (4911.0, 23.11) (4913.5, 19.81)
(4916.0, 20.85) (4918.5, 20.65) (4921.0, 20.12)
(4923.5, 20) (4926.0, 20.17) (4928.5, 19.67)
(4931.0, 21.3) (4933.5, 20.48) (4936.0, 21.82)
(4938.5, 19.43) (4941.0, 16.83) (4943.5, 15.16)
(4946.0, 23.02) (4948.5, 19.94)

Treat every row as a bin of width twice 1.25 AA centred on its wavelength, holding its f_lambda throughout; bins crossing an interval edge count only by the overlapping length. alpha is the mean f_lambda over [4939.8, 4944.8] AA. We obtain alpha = 16.1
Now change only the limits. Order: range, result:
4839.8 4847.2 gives 16.3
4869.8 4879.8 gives 22.5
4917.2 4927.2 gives 20.2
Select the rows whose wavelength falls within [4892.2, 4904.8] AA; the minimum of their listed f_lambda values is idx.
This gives 21.06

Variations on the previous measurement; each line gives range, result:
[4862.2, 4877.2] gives 21.44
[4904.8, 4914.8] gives 19.81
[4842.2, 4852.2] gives 12.83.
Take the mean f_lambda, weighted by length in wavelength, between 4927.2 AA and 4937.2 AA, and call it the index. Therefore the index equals 20.8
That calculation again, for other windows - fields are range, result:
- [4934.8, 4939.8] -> 20.6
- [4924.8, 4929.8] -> 19.9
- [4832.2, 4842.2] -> 23.1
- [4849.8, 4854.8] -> 21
